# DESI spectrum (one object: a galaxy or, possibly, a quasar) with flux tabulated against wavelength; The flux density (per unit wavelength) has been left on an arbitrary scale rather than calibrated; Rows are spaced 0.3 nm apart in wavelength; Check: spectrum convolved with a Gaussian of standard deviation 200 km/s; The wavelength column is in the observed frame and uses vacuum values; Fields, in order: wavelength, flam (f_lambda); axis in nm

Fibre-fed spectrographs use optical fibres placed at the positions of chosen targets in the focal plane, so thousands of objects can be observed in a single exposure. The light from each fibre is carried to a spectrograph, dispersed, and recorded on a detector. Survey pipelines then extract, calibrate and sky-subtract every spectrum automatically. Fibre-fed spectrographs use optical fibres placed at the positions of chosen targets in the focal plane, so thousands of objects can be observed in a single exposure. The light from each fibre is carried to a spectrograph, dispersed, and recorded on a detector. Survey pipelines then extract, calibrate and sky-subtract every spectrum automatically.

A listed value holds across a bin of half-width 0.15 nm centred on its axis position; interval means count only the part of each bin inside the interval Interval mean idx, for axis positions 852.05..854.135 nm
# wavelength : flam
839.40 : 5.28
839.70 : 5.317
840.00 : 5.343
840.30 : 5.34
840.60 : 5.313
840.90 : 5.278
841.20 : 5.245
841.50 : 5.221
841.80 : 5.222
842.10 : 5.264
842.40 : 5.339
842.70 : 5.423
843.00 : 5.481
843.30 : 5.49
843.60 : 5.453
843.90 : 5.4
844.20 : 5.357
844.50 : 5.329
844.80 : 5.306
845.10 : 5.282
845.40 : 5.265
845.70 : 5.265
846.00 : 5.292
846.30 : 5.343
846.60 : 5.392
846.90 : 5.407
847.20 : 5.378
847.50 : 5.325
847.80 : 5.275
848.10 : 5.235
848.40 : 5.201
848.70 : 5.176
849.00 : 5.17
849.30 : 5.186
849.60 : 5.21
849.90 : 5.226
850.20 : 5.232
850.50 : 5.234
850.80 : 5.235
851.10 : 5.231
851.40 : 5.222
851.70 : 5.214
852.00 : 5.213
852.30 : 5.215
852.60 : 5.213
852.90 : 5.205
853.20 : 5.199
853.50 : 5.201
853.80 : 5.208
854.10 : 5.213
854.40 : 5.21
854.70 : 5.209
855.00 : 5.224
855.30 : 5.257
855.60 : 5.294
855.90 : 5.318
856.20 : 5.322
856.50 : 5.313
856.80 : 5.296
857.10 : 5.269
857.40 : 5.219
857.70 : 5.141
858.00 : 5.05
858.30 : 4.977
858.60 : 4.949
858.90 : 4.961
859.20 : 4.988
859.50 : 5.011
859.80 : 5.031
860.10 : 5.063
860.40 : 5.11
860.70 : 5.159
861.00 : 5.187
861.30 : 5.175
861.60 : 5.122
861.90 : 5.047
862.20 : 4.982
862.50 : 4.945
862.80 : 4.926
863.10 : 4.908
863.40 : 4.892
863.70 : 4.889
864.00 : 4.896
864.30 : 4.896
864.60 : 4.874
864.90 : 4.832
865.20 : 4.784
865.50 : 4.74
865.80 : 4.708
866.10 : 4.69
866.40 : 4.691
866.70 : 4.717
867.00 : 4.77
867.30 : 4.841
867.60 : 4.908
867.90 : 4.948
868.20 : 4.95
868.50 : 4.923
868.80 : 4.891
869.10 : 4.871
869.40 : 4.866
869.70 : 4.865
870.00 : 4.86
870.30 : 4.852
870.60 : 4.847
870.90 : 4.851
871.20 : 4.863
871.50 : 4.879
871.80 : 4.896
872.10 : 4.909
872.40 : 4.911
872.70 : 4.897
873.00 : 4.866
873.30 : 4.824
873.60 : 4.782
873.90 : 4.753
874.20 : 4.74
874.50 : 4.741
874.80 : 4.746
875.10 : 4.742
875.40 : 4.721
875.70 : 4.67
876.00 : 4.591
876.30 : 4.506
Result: 5.21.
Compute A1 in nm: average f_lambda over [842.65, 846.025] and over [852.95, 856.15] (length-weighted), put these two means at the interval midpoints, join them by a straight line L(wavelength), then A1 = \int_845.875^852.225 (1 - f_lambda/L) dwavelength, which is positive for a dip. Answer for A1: 0.06 nm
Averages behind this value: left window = 5.36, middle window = 5.26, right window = 5.24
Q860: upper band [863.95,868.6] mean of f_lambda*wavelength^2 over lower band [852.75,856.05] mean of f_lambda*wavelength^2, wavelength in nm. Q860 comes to 0.95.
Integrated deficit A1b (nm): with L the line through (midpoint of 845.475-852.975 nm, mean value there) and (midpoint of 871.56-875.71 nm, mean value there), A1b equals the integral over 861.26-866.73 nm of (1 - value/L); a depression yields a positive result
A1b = 0.12 nm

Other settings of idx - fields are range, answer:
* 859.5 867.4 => 4.92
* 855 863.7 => 5.1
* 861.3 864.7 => 4.95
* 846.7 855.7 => 5.23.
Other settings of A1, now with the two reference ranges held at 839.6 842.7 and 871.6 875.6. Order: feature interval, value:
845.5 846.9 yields -0.03 nm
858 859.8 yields 0.01 nm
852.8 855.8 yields -0.07 nm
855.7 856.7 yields -0.05 nm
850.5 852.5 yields -0.03 nm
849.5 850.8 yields -0.02 nm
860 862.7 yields -0.05 nm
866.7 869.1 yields 0.01 nm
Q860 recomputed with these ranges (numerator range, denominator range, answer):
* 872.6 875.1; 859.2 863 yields 0.97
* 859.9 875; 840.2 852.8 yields 0.97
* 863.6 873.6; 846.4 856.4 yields 0.96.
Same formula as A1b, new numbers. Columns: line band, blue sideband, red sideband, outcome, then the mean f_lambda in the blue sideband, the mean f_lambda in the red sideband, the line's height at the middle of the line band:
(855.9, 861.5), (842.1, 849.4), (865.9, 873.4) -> -0.065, 5.32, 4.85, 5.07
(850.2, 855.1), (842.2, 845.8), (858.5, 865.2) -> -0.031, 5.37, 4.99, 5.18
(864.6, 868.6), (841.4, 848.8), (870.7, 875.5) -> 0.105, 5.33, 4.82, 4.94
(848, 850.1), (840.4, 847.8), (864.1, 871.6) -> 0.012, 5.34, 4.84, 5.23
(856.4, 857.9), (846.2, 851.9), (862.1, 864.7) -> -0.052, 5.26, 4.91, 5.06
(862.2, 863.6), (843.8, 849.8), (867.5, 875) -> 0.022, 5.29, 4.86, 5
